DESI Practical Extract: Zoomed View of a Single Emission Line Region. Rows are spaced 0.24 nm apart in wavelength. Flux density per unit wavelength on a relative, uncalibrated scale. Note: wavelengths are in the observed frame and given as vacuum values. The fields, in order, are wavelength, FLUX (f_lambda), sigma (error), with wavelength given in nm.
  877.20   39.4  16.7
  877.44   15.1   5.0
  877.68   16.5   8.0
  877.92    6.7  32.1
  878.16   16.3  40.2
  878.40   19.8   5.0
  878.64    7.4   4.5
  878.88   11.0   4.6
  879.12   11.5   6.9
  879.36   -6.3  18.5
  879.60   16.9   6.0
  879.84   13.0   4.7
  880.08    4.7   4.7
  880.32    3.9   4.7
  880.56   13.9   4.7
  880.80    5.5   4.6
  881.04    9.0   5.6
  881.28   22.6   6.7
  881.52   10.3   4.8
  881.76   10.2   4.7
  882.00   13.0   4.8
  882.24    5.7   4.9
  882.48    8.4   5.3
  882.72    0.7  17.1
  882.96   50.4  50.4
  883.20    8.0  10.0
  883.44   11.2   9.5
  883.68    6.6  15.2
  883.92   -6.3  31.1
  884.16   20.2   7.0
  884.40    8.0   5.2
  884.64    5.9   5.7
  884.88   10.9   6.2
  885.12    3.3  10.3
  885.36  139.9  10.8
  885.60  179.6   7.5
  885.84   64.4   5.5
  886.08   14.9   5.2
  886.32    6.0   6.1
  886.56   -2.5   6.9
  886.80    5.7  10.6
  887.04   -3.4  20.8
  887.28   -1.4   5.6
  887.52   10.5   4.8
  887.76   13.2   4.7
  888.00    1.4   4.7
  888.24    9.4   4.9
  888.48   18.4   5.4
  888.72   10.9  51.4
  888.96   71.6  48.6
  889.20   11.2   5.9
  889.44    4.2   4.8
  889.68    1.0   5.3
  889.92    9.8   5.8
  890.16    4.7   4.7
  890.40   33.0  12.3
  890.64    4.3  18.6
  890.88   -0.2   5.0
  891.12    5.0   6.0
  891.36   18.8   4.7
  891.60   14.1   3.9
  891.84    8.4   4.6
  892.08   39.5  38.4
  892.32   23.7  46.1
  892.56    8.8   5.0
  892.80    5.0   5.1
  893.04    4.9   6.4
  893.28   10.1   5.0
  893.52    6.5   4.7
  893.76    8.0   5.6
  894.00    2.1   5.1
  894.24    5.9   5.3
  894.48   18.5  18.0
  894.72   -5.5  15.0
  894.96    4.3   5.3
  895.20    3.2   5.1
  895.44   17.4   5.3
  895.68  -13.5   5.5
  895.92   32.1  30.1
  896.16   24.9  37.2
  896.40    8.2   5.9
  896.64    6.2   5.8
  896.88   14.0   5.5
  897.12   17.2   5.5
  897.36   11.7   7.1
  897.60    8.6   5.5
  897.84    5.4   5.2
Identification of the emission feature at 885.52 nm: H-beta 4861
